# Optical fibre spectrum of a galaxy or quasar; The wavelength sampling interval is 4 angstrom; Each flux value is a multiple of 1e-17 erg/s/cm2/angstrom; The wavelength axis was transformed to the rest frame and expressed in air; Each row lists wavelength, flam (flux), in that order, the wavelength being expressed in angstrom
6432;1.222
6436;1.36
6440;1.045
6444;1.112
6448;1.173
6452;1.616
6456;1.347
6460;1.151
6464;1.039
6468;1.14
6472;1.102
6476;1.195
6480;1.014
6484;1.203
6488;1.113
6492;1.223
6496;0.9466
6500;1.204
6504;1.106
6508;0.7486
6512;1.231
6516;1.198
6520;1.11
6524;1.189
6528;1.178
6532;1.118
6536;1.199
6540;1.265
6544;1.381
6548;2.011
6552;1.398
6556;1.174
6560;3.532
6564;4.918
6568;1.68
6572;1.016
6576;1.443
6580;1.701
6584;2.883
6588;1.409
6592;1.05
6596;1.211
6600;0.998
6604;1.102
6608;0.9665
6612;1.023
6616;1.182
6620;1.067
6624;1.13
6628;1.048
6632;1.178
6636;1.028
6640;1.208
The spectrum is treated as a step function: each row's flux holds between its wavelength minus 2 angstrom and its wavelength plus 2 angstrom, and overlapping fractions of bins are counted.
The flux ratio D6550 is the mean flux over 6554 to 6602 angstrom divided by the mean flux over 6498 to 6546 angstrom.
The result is 1.65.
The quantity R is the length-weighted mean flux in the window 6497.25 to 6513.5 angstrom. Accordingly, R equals 1.06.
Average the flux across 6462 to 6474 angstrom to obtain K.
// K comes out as 1.09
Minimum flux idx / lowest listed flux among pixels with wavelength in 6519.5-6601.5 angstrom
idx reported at 0.998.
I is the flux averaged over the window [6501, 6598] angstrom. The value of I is 1.59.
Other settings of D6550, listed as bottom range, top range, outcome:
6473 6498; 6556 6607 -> 1.67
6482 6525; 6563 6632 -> 1.31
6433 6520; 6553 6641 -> 1.34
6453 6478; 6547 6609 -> 1.52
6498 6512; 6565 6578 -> 1.57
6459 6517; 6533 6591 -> 1.72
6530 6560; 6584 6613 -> 0.82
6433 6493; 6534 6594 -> 1.57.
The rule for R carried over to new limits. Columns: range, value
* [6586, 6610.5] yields 1.12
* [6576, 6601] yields 1.56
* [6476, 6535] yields 1.12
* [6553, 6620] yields 1.68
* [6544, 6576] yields 2.14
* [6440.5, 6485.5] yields 1.19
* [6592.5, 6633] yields 1.09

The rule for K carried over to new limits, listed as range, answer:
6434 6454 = 1.26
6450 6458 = 1.48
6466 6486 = 1.13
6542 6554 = 1.6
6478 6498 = 1.1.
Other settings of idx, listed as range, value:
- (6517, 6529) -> 1.11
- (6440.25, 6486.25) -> 1.014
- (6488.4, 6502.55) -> 0.9466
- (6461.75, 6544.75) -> 0.7486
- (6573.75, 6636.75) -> 0.9665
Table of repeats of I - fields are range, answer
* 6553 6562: 2.25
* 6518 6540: 1.17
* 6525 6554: 1.36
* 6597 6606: 1.07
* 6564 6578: 1.89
